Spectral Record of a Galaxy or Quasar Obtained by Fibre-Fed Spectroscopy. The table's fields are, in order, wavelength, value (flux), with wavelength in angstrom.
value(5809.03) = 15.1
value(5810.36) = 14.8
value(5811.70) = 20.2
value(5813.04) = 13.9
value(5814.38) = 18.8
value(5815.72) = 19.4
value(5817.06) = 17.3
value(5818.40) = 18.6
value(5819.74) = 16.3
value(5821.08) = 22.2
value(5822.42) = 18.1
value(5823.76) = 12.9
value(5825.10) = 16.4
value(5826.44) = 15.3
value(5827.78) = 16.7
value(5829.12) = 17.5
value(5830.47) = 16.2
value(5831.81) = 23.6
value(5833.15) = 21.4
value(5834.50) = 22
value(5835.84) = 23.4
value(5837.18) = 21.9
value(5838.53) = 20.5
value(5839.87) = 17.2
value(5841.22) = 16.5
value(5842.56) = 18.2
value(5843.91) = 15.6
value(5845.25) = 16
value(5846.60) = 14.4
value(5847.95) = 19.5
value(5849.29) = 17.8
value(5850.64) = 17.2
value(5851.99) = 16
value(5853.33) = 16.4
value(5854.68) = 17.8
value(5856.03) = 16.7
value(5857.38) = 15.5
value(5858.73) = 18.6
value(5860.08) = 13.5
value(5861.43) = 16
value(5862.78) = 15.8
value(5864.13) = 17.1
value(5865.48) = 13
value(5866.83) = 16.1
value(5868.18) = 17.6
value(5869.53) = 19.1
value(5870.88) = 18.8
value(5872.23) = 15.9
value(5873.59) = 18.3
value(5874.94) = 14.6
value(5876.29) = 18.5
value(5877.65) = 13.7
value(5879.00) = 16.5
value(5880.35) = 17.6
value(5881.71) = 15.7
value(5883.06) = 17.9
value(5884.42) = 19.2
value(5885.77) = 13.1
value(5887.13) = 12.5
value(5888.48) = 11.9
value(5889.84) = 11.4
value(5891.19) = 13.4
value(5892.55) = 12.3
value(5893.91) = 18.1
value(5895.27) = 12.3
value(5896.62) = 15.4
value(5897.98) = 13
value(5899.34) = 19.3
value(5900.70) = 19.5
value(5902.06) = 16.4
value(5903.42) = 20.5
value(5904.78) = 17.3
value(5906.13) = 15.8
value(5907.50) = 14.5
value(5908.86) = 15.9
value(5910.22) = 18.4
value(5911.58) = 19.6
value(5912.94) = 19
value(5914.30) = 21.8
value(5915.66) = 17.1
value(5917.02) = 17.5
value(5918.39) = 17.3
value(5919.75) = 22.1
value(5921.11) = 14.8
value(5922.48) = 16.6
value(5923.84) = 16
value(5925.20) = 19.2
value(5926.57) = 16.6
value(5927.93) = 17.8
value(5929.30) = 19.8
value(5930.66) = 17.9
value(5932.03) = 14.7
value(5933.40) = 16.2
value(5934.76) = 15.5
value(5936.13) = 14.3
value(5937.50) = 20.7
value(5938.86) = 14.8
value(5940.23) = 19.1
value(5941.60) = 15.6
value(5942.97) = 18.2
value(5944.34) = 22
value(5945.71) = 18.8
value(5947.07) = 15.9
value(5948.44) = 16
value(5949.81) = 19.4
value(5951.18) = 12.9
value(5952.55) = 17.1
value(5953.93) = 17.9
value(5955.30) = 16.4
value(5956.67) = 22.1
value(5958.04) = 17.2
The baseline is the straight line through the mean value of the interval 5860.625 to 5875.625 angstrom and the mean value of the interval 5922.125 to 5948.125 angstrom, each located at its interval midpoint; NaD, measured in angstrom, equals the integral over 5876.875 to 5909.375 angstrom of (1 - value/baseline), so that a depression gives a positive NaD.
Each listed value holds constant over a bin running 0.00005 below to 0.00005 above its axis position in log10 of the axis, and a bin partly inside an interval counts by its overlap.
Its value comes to 2.5 angstrom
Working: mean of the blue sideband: 16.6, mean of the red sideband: 17.3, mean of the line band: 15.6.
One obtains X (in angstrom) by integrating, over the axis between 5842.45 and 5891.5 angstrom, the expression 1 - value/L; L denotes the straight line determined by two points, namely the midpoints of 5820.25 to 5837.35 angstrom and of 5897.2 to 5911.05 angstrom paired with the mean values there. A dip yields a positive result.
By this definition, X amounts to 5.1 angstrom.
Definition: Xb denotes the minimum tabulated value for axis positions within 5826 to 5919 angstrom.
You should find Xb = 11.4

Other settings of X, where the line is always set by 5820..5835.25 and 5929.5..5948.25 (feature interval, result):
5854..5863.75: 0.9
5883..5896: 2.7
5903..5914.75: -0.3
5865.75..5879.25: 0.8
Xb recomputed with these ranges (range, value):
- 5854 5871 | 13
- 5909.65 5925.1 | 14.8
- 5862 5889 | 11.9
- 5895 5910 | 12.3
